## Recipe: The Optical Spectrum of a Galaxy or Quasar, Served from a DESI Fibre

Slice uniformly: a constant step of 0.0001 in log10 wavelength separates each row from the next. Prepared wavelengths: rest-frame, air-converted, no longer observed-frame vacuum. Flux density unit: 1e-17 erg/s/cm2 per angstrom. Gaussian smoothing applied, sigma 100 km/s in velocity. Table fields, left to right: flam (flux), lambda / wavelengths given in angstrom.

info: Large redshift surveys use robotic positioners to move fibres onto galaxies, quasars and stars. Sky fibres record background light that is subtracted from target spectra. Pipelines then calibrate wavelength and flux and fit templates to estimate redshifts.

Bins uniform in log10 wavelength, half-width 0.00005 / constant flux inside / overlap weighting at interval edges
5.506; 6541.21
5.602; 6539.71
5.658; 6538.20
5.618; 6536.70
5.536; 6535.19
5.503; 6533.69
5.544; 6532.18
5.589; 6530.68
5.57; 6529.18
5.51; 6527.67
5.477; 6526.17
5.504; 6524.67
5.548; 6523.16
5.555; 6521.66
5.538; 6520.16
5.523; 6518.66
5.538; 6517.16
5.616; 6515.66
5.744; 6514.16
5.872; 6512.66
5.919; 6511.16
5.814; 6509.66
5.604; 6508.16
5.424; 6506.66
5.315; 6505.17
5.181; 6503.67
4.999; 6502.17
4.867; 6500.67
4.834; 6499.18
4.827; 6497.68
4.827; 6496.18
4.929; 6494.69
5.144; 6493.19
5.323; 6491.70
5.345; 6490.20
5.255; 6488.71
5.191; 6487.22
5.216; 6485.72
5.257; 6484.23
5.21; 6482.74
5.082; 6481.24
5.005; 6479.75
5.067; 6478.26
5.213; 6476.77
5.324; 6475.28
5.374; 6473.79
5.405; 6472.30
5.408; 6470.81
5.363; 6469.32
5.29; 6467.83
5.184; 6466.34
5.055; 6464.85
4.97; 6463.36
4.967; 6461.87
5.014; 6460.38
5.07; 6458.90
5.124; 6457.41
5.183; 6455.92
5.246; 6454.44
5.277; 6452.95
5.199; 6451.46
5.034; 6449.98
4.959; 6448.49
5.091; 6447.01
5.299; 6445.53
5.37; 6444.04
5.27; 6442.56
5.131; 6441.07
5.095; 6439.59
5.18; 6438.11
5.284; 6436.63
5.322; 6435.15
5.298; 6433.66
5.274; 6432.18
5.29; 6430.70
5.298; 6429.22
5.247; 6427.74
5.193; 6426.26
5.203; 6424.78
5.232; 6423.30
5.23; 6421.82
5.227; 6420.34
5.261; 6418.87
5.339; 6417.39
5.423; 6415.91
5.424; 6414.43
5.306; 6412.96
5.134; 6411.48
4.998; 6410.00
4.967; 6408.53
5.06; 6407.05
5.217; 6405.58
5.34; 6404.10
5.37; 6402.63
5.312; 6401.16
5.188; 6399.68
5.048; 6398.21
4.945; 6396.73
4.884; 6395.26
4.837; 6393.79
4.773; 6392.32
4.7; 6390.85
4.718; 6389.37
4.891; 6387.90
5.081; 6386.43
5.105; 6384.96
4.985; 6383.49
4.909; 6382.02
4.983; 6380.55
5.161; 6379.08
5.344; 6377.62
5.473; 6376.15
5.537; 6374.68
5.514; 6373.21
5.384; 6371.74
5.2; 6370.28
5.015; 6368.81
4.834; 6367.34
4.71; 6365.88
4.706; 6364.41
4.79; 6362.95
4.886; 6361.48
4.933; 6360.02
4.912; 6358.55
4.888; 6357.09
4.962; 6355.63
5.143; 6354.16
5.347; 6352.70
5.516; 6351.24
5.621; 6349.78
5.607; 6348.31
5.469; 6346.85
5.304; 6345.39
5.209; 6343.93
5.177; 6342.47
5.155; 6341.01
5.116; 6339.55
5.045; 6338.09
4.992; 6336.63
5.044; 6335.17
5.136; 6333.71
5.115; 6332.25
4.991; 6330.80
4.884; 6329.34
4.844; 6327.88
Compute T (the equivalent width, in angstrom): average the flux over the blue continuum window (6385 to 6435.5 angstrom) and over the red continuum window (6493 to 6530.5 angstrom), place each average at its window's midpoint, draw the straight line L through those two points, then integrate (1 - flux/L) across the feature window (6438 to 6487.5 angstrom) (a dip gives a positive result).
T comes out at 0.9 angstrom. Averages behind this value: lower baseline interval 5.15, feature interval 5.18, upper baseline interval 5.39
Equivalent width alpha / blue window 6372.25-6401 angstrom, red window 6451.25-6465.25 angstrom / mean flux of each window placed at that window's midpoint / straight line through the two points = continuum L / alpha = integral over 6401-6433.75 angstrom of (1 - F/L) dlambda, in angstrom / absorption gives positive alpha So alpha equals -1.0 angstrom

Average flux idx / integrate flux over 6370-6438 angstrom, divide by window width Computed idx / 5.17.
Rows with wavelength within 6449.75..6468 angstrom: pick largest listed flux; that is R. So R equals 5.29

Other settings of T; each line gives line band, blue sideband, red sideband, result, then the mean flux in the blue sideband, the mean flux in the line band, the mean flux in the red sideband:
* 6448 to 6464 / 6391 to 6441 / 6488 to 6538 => 0.5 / 5.18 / 5.1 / 5.41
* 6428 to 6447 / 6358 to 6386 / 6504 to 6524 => 0.2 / 5.07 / 5.25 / 5.61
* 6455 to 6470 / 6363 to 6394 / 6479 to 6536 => 0.4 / 5.04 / 5.12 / 5.36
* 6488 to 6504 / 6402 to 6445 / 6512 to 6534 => 1.3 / 5.24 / 5.04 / 5.58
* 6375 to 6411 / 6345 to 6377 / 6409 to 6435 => 1.1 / 5.17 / 5.06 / 5.26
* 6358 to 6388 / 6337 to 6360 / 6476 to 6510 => 0.8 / 5.22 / 5.07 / 5.16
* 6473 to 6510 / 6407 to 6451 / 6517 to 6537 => 1.7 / 5.22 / 5.18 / 5.54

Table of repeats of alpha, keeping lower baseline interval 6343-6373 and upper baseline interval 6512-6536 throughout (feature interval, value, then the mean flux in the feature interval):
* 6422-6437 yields 0.2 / 5.26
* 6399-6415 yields 0.2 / 5.21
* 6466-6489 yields 0.9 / 5.24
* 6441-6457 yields 0.5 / 5.19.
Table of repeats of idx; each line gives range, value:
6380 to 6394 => 4.9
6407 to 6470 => 5.2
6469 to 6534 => 5.35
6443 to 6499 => 5.16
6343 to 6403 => 5.1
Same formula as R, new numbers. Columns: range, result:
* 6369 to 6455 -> 5.537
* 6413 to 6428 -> 5.424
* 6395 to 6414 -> 5.37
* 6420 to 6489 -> 5.408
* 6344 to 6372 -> 5.621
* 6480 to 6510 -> 5.814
